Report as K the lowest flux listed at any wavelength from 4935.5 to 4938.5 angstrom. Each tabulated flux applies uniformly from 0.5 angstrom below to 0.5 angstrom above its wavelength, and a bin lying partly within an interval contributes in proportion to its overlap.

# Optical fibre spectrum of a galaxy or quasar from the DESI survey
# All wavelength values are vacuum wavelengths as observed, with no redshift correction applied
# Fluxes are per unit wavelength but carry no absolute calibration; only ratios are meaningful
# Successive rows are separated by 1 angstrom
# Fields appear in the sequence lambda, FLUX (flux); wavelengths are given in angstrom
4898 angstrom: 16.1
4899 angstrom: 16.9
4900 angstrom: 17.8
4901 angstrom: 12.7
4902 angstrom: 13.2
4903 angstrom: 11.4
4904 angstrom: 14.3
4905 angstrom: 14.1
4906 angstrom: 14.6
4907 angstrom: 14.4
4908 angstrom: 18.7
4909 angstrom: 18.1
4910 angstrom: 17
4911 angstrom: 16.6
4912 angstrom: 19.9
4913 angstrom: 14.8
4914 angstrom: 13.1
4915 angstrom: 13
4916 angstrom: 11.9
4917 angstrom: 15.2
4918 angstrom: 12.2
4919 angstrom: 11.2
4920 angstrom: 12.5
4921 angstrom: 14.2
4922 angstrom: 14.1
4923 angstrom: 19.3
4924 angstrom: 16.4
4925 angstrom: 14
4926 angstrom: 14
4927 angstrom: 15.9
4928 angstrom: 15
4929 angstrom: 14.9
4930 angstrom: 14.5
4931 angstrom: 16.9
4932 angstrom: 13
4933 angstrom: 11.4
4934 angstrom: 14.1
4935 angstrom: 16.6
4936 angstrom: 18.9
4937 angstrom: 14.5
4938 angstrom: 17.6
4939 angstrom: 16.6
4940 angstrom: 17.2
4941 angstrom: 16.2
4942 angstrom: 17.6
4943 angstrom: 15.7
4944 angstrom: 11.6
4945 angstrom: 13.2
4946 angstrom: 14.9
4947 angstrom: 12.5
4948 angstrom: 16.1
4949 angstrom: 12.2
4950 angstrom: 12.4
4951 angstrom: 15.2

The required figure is 14.5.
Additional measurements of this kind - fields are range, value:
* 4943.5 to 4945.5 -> 11.6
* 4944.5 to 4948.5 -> 12.5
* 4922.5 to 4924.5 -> 16.4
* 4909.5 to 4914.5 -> 13.1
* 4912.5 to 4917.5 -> 11.9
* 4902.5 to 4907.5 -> 11.4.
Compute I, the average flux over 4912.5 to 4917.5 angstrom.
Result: 13.6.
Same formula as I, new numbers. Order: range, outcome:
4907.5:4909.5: 18.4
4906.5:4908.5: 16.6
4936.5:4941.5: 16.4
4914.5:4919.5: 12.7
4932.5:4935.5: 14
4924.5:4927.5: 14.6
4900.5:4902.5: 12.9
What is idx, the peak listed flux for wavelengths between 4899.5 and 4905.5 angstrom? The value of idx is 17.8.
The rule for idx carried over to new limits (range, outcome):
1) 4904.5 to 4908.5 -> 18.7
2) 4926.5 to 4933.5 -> 16.9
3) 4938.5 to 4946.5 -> 17.6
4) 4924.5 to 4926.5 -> 14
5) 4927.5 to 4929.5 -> 15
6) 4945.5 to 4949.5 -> 16.1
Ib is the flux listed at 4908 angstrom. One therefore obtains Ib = 18.7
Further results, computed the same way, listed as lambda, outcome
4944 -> 11.6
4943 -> 15.7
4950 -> 12.4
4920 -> 12.5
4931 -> 16.9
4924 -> 16.4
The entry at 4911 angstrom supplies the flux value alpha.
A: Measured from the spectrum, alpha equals 16.6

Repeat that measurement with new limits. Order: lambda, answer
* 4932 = 13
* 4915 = 13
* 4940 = 17.2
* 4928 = 15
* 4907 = 14.4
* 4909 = 18.1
